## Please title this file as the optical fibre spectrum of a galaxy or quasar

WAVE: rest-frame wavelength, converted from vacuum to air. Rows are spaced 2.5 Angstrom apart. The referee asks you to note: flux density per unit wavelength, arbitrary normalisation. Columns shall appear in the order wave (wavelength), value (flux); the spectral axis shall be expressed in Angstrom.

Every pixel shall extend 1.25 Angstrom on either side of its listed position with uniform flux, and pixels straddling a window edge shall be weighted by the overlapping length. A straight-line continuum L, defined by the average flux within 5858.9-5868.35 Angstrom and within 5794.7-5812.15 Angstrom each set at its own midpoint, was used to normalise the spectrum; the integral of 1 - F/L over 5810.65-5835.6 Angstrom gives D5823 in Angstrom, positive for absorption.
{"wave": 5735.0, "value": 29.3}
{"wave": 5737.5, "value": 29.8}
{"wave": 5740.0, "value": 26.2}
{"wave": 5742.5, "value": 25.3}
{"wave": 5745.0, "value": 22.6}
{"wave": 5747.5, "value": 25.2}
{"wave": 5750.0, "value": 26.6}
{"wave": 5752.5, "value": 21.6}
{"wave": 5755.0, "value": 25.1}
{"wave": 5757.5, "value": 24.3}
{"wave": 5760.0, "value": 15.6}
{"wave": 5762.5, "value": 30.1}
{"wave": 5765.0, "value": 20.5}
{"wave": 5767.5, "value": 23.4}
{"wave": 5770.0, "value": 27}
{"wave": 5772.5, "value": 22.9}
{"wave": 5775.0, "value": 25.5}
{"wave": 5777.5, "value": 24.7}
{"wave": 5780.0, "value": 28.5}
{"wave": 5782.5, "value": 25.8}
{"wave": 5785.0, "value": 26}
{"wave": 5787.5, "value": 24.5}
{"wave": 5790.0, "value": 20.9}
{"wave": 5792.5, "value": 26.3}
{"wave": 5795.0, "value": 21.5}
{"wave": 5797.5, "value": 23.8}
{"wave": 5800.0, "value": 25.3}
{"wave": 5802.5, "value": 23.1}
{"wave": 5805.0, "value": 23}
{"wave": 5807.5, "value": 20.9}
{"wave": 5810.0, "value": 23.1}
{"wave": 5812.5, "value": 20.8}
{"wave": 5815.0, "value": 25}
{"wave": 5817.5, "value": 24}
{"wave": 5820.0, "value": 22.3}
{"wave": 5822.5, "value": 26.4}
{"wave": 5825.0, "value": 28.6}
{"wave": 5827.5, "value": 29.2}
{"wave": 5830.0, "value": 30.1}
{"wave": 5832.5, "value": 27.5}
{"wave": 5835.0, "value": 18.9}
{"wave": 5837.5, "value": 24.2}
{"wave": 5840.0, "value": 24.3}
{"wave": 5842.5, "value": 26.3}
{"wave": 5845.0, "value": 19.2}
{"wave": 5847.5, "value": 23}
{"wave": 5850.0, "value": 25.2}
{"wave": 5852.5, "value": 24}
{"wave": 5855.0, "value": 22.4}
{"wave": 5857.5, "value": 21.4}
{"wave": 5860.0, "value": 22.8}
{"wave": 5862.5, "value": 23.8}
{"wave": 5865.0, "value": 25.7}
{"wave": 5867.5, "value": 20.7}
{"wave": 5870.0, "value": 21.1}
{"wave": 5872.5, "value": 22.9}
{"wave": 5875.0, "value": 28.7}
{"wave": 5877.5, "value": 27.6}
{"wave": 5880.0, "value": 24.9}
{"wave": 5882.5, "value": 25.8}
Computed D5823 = -2.5 Angstrom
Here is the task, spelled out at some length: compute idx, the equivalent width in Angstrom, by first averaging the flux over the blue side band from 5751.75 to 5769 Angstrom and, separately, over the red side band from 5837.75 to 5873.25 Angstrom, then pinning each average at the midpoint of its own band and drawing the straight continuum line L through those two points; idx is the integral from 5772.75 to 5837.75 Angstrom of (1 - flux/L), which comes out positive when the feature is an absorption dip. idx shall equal -4.30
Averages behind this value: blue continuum 23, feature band 24.6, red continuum 23.1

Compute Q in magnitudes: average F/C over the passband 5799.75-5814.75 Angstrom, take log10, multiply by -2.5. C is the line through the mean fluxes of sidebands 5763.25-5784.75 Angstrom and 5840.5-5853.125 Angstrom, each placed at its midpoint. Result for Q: 0.08 mag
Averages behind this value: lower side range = 25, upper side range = 23.6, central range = 22.7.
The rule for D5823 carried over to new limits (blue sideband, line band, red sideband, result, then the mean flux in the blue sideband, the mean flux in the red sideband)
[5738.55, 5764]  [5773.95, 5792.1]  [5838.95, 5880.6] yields -0.8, 24.3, 23.7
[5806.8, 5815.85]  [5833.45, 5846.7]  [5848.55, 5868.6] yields 0.1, 22.4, 23.3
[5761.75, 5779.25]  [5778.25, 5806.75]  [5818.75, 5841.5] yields 0.9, 24.8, 25.7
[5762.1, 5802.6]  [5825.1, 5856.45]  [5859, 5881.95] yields -0.3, 24.6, 24.3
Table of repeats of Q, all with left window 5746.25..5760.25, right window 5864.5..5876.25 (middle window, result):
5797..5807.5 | 0.01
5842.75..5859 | 0.04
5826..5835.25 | -0.15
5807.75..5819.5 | 0.03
